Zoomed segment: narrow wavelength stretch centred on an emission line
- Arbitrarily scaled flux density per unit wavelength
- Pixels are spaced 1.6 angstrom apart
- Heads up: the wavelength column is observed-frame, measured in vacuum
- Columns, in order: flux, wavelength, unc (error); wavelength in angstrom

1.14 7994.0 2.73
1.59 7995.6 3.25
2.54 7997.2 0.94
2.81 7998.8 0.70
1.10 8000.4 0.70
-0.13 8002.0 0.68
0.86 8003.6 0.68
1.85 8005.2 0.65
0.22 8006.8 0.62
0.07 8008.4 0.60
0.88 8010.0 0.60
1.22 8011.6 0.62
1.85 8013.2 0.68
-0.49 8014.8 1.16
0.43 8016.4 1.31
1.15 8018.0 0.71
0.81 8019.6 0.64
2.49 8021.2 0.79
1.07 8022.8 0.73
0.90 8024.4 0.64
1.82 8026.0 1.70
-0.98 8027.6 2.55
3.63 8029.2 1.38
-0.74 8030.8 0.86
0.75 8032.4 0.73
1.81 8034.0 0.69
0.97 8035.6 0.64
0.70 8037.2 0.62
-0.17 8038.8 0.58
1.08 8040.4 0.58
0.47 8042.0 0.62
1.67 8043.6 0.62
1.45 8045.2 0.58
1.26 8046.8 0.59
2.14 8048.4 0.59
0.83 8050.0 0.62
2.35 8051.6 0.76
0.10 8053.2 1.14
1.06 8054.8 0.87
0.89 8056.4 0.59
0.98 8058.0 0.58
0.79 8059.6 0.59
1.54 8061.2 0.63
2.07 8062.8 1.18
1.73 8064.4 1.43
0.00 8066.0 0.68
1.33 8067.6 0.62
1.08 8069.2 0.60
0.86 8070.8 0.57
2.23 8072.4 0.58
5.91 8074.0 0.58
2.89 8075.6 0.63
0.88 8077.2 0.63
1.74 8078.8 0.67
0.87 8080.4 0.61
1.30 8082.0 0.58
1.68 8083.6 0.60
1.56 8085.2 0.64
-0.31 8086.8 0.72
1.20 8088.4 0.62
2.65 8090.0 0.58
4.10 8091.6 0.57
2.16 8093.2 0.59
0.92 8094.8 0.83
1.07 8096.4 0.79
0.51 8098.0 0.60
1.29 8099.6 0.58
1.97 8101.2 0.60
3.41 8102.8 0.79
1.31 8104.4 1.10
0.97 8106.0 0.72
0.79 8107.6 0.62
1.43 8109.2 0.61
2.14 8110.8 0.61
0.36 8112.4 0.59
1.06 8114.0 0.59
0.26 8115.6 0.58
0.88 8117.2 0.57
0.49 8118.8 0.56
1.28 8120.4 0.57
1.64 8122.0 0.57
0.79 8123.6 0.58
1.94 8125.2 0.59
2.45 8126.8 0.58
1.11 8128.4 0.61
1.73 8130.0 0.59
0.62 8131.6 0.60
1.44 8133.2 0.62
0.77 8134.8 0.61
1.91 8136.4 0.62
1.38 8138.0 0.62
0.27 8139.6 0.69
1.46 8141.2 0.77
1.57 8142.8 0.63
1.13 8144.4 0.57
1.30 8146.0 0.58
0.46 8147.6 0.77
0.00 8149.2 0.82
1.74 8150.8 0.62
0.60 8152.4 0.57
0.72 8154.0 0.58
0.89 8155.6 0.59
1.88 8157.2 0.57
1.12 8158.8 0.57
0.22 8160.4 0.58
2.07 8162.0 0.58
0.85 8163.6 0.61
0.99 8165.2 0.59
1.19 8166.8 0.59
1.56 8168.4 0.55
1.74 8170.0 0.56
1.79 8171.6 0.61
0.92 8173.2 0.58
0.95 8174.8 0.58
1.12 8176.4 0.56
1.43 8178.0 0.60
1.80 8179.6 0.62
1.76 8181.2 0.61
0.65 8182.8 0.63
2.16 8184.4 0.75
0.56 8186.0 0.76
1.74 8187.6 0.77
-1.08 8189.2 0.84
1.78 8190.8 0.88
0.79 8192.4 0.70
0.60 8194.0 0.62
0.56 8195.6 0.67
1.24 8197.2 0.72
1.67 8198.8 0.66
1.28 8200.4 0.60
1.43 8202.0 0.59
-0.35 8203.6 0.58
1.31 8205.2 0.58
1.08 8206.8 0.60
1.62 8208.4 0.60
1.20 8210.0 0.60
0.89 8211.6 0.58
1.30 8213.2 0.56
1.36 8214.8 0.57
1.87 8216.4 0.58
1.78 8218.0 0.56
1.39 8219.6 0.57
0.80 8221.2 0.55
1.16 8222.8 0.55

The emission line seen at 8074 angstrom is [S II] 6716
